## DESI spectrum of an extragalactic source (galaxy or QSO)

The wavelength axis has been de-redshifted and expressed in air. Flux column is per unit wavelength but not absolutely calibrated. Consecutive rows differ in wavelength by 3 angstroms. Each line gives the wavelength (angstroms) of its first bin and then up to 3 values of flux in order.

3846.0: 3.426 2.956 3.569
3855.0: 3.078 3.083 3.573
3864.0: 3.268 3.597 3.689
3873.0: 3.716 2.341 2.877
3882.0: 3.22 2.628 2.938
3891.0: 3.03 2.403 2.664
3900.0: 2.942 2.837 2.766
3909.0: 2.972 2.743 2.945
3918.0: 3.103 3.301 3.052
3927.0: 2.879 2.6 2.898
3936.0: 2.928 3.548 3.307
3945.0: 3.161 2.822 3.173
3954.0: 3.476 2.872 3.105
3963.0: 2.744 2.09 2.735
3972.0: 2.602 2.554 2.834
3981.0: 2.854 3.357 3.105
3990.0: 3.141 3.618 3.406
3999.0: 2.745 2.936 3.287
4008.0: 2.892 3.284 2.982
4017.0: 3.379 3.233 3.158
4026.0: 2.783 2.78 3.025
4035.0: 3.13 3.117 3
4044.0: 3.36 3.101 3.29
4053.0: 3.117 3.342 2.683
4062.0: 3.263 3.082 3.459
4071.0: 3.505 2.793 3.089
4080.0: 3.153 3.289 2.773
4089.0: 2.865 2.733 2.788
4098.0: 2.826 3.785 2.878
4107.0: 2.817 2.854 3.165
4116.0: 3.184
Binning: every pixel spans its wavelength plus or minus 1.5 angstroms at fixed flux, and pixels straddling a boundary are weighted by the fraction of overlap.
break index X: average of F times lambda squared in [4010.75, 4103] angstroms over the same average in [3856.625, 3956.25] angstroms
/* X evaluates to 1.10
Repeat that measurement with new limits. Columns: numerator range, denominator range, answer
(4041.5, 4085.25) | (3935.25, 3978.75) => 1.14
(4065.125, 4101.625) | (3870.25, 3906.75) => 1.17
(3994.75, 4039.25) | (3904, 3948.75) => 1.07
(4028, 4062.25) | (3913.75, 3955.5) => 1.06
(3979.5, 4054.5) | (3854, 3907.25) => 1.10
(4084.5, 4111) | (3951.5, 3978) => 1.12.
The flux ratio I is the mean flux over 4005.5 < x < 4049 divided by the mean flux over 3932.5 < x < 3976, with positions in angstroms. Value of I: 1.05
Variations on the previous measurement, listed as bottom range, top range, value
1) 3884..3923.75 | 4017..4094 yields 1.07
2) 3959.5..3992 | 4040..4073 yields 1.13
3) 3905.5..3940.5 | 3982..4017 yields 1.06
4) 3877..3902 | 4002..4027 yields 1.10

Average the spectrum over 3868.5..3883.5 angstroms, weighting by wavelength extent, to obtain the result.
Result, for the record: 3.17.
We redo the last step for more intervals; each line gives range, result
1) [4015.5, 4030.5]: 3.07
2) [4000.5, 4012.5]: 3.1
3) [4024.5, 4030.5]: 2.78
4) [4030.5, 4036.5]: 3.08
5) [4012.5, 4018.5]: 3.18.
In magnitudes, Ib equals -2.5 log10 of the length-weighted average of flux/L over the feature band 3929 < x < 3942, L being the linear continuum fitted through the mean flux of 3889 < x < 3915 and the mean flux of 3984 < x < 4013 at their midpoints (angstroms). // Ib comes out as -0.041 mag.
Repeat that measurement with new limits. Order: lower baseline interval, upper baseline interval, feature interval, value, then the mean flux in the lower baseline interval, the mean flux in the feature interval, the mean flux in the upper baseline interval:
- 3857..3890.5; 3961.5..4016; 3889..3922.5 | 0.08 mag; 3.17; 2.88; 2.96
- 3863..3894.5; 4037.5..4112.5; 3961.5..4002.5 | 0.06 mag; 3.08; 2.91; 3.08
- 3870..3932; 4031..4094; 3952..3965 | -0.01 mag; 2.92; 3.02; 3.1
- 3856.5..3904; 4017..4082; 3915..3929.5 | 0.01 mag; 3.05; 3.04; 3.12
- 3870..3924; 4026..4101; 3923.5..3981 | 0.03 mag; 2.93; 2.91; 3.07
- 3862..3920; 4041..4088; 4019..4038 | 0.03 mag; 2.99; 3.02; 3.15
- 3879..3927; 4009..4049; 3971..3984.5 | 0.08 mag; 2.9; 2.81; 3.1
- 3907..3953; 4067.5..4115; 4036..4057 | -0.05 mag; 3.03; 3.18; 3.04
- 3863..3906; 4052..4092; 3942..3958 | -0.03 mag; 3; 3.13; 3.09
